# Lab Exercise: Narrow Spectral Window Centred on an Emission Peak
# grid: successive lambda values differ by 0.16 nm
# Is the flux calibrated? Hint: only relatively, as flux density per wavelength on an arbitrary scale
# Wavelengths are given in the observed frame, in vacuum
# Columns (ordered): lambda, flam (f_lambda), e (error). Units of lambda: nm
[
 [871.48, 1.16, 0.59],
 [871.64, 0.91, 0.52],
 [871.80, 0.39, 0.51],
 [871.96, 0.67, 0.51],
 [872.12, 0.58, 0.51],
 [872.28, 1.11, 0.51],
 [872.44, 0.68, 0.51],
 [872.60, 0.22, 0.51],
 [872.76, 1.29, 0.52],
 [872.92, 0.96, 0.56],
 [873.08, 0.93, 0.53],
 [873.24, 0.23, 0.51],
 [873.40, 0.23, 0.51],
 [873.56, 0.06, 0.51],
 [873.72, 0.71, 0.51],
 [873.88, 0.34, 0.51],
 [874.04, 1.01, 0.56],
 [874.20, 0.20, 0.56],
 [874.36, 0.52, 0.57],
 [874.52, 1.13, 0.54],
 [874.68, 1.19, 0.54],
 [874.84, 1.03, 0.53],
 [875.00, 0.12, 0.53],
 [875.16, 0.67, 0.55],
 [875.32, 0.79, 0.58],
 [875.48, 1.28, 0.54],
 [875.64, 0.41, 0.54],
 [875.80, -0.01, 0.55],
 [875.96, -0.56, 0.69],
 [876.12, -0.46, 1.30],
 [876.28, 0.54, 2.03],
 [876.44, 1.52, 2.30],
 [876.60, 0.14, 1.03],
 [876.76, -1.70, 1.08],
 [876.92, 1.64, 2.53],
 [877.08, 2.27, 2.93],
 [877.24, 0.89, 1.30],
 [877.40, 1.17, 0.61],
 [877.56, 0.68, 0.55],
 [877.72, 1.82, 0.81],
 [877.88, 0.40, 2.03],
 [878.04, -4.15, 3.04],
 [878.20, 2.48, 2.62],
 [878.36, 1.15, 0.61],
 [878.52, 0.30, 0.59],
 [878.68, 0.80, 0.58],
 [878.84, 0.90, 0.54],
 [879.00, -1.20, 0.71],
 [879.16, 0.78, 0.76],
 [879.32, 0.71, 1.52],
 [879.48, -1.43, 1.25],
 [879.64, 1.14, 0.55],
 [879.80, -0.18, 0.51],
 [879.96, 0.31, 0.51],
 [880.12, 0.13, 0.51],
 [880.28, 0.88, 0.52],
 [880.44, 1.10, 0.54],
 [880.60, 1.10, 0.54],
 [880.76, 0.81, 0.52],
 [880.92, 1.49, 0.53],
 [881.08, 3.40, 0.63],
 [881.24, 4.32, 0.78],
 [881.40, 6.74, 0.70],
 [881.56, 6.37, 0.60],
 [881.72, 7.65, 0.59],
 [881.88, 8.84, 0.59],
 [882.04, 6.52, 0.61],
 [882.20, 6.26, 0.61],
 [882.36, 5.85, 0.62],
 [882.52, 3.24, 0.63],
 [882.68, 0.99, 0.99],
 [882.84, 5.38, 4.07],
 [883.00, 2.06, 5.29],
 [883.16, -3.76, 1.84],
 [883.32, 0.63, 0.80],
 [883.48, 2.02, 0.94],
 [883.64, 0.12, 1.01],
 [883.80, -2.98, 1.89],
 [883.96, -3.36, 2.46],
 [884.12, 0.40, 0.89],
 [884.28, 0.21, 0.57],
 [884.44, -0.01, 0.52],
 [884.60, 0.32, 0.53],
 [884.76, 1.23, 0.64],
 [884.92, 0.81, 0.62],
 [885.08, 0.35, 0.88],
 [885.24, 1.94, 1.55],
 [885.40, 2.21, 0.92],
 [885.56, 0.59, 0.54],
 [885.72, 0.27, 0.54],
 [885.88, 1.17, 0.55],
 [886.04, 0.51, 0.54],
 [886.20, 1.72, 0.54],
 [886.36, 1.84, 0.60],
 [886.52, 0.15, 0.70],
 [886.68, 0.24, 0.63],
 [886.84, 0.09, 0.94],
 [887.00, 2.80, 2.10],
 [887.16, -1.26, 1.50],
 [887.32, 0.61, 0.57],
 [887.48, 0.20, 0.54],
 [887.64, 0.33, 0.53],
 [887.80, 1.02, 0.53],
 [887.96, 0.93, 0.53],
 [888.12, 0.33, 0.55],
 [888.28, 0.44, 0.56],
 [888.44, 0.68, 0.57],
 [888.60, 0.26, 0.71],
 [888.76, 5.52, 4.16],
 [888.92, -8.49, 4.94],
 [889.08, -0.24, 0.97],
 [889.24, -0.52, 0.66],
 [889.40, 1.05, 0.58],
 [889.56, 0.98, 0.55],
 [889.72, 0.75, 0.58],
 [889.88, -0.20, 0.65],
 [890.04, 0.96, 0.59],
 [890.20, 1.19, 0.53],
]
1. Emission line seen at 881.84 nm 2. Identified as [O II]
